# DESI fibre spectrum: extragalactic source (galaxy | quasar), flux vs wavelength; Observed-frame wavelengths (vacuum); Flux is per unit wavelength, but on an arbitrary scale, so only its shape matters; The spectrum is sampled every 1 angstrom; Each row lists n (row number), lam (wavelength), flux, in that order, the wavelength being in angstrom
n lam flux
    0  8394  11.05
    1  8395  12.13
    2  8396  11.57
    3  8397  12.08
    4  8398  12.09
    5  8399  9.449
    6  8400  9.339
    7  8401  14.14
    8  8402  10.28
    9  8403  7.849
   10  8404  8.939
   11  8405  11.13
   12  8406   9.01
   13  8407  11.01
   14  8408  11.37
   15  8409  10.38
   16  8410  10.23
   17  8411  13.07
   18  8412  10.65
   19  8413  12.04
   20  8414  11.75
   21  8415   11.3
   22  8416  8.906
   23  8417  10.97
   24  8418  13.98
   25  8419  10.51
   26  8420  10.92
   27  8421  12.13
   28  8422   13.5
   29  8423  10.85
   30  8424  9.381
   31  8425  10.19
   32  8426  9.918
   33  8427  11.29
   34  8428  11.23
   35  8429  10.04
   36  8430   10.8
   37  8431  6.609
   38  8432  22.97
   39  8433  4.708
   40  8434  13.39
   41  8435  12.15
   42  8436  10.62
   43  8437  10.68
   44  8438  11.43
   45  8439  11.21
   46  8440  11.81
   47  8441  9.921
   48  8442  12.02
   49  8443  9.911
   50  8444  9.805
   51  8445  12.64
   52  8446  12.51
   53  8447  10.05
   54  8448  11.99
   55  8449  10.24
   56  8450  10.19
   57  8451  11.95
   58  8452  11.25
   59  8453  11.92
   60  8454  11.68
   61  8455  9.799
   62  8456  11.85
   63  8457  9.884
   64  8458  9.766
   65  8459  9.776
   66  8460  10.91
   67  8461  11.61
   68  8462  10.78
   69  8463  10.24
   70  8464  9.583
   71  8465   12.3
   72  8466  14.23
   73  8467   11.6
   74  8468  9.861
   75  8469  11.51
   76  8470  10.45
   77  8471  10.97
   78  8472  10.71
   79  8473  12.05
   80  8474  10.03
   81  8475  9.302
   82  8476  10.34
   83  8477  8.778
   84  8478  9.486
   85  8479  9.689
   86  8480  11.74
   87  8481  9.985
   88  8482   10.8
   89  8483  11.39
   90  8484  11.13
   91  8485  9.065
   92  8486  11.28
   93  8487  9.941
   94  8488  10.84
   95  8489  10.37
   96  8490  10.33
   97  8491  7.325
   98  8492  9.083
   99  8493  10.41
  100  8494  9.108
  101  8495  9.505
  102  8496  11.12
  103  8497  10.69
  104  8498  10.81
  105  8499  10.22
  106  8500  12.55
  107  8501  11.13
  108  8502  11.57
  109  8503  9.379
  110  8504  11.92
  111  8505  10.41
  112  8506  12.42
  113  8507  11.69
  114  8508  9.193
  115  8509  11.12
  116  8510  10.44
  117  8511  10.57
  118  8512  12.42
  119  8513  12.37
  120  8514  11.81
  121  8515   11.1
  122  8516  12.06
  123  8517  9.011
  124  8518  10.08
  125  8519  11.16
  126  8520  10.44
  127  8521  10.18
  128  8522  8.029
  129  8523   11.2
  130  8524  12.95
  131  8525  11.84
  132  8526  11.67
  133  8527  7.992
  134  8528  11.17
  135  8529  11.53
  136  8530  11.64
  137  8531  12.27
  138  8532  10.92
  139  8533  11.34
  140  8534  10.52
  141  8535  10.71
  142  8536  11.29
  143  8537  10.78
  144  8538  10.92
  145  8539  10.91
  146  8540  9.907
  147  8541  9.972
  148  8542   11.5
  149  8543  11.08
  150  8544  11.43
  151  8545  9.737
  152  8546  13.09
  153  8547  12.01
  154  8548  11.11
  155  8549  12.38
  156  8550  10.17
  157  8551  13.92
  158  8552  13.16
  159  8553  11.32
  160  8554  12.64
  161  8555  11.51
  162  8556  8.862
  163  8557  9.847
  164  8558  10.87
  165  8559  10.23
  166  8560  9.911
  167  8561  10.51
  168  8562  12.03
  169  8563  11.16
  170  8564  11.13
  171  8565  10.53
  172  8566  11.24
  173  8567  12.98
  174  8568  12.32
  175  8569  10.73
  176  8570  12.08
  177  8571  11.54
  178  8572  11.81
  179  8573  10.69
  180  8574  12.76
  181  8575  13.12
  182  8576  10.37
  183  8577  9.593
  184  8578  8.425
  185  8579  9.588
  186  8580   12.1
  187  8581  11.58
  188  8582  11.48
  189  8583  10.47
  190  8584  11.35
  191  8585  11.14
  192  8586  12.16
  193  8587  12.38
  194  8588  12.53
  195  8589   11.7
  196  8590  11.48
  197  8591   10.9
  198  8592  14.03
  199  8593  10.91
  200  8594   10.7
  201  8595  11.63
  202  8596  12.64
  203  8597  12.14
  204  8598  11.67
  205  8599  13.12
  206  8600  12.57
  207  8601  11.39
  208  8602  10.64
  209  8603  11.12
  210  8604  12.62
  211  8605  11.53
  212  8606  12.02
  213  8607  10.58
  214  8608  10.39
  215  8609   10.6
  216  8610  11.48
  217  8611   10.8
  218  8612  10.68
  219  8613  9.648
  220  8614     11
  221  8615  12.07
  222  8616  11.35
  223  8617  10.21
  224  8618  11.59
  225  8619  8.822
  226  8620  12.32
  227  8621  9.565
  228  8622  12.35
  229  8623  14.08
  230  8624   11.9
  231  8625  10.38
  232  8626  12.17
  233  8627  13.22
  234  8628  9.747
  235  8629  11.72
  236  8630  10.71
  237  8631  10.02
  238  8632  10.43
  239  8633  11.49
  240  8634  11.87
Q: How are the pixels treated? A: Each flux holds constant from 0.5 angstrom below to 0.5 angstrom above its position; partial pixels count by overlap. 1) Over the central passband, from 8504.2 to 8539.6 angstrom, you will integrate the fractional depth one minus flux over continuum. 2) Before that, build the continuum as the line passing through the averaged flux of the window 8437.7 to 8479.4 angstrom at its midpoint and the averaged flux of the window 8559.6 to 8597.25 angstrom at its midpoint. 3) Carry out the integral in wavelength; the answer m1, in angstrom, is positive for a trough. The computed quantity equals 0.54 angstrom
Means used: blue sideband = 10.9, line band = 11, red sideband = 11.4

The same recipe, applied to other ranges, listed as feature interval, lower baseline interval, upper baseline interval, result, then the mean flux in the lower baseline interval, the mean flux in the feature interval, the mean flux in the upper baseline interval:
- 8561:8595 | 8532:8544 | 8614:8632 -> -1.1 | 10.8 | 11.4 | 11.3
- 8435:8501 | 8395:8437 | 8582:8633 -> 2.6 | 11.1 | 10.7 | 11.4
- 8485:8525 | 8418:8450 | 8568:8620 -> 2.1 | 11.2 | 10.7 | 11.4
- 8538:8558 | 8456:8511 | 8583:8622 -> -0.4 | 10.6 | 11.3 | 11.4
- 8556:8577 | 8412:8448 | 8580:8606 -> 0.9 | 11.2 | 11.2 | 11.8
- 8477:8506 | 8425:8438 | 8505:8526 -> 1.7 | 11.2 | 10.4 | 11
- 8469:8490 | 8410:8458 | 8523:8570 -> 1.4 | 11.2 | 10.4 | 11.2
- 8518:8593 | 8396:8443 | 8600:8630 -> -0.1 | 11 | 11.2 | 11.3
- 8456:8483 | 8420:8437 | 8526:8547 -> 1.1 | 11.2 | 10.7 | 11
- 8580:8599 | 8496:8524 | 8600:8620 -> -1.3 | 10.9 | 11.8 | 11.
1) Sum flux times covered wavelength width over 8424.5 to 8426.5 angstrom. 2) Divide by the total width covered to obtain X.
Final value 10.1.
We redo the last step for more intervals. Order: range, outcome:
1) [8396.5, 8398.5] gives 12.1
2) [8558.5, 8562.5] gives 10.7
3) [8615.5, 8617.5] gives 10.8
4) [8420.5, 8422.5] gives 12.8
